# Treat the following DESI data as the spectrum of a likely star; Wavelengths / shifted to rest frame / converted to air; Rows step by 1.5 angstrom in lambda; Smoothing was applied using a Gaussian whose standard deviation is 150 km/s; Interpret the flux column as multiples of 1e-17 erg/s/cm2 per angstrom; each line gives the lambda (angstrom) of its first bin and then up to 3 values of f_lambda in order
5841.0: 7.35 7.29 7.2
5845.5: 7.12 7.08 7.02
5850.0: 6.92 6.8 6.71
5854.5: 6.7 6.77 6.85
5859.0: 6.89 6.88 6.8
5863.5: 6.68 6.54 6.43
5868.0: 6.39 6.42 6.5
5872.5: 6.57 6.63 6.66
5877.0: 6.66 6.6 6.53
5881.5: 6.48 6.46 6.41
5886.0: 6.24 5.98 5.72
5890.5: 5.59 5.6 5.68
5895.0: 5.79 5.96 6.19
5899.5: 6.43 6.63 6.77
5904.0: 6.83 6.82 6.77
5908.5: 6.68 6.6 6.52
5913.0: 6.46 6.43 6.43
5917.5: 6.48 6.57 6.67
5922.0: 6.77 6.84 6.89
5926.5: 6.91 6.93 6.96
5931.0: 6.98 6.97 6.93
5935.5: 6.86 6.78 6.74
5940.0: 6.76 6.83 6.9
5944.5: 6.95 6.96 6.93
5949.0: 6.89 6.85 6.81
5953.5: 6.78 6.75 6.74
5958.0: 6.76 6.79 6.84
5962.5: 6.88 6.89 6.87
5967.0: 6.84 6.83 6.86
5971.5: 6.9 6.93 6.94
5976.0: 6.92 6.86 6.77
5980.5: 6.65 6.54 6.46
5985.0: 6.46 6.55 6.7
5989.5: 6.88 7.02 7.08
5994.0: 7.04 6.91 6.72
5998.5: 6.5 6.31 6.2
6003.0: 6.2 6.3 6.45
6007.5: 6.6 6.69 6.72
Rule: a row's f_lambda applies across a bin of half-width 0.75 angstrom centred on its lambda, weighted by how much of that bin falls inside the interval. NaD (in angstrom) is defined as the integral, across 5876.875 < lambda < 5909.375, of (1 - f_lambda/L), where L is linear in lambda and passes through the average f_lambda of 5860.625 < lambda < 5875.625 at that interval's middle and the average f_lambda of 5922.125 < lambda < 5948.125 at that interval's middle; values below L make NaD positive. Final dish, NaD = 1.9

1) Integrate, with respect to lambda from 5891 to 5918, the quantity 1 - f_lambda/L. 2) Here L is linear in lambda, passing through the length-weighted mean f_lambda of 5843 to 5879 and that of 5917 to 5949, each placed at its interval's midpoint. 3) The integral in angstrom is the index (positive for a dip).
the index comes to 1.7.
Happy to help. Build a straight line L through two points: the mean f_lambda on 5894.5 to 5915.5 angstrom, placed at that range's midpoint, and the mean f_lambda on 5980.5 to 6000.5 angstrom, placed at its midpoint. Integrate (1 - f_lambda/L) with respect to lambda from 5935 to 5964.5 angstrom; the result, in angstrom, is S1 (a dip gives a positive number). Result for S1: -1.01 angstrom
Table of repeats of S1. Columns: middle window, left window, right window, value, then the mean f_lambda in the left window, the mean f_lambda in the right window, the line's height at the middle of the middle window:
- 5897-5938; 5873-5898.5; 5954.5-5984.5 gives -1.8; 6.19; 6.8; 6.42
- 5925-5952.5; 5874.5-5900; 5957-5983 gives -1.3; 6.18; 6.82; 6.58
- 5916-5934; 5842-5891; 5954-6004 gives -0.3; 6.62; 6.74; 6.69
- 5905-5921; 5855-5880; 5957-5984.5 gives 0.3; 6.64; 6.8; 6.71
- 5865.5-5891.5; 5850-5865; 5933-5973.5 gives 1.7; 6.78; 6.85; 6.8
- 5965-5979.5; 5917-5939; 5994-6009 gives -0.5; 6.82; 6.51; 6.63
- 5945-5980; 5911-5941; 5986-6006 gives -0.8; 6.75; 6.64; 6.69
